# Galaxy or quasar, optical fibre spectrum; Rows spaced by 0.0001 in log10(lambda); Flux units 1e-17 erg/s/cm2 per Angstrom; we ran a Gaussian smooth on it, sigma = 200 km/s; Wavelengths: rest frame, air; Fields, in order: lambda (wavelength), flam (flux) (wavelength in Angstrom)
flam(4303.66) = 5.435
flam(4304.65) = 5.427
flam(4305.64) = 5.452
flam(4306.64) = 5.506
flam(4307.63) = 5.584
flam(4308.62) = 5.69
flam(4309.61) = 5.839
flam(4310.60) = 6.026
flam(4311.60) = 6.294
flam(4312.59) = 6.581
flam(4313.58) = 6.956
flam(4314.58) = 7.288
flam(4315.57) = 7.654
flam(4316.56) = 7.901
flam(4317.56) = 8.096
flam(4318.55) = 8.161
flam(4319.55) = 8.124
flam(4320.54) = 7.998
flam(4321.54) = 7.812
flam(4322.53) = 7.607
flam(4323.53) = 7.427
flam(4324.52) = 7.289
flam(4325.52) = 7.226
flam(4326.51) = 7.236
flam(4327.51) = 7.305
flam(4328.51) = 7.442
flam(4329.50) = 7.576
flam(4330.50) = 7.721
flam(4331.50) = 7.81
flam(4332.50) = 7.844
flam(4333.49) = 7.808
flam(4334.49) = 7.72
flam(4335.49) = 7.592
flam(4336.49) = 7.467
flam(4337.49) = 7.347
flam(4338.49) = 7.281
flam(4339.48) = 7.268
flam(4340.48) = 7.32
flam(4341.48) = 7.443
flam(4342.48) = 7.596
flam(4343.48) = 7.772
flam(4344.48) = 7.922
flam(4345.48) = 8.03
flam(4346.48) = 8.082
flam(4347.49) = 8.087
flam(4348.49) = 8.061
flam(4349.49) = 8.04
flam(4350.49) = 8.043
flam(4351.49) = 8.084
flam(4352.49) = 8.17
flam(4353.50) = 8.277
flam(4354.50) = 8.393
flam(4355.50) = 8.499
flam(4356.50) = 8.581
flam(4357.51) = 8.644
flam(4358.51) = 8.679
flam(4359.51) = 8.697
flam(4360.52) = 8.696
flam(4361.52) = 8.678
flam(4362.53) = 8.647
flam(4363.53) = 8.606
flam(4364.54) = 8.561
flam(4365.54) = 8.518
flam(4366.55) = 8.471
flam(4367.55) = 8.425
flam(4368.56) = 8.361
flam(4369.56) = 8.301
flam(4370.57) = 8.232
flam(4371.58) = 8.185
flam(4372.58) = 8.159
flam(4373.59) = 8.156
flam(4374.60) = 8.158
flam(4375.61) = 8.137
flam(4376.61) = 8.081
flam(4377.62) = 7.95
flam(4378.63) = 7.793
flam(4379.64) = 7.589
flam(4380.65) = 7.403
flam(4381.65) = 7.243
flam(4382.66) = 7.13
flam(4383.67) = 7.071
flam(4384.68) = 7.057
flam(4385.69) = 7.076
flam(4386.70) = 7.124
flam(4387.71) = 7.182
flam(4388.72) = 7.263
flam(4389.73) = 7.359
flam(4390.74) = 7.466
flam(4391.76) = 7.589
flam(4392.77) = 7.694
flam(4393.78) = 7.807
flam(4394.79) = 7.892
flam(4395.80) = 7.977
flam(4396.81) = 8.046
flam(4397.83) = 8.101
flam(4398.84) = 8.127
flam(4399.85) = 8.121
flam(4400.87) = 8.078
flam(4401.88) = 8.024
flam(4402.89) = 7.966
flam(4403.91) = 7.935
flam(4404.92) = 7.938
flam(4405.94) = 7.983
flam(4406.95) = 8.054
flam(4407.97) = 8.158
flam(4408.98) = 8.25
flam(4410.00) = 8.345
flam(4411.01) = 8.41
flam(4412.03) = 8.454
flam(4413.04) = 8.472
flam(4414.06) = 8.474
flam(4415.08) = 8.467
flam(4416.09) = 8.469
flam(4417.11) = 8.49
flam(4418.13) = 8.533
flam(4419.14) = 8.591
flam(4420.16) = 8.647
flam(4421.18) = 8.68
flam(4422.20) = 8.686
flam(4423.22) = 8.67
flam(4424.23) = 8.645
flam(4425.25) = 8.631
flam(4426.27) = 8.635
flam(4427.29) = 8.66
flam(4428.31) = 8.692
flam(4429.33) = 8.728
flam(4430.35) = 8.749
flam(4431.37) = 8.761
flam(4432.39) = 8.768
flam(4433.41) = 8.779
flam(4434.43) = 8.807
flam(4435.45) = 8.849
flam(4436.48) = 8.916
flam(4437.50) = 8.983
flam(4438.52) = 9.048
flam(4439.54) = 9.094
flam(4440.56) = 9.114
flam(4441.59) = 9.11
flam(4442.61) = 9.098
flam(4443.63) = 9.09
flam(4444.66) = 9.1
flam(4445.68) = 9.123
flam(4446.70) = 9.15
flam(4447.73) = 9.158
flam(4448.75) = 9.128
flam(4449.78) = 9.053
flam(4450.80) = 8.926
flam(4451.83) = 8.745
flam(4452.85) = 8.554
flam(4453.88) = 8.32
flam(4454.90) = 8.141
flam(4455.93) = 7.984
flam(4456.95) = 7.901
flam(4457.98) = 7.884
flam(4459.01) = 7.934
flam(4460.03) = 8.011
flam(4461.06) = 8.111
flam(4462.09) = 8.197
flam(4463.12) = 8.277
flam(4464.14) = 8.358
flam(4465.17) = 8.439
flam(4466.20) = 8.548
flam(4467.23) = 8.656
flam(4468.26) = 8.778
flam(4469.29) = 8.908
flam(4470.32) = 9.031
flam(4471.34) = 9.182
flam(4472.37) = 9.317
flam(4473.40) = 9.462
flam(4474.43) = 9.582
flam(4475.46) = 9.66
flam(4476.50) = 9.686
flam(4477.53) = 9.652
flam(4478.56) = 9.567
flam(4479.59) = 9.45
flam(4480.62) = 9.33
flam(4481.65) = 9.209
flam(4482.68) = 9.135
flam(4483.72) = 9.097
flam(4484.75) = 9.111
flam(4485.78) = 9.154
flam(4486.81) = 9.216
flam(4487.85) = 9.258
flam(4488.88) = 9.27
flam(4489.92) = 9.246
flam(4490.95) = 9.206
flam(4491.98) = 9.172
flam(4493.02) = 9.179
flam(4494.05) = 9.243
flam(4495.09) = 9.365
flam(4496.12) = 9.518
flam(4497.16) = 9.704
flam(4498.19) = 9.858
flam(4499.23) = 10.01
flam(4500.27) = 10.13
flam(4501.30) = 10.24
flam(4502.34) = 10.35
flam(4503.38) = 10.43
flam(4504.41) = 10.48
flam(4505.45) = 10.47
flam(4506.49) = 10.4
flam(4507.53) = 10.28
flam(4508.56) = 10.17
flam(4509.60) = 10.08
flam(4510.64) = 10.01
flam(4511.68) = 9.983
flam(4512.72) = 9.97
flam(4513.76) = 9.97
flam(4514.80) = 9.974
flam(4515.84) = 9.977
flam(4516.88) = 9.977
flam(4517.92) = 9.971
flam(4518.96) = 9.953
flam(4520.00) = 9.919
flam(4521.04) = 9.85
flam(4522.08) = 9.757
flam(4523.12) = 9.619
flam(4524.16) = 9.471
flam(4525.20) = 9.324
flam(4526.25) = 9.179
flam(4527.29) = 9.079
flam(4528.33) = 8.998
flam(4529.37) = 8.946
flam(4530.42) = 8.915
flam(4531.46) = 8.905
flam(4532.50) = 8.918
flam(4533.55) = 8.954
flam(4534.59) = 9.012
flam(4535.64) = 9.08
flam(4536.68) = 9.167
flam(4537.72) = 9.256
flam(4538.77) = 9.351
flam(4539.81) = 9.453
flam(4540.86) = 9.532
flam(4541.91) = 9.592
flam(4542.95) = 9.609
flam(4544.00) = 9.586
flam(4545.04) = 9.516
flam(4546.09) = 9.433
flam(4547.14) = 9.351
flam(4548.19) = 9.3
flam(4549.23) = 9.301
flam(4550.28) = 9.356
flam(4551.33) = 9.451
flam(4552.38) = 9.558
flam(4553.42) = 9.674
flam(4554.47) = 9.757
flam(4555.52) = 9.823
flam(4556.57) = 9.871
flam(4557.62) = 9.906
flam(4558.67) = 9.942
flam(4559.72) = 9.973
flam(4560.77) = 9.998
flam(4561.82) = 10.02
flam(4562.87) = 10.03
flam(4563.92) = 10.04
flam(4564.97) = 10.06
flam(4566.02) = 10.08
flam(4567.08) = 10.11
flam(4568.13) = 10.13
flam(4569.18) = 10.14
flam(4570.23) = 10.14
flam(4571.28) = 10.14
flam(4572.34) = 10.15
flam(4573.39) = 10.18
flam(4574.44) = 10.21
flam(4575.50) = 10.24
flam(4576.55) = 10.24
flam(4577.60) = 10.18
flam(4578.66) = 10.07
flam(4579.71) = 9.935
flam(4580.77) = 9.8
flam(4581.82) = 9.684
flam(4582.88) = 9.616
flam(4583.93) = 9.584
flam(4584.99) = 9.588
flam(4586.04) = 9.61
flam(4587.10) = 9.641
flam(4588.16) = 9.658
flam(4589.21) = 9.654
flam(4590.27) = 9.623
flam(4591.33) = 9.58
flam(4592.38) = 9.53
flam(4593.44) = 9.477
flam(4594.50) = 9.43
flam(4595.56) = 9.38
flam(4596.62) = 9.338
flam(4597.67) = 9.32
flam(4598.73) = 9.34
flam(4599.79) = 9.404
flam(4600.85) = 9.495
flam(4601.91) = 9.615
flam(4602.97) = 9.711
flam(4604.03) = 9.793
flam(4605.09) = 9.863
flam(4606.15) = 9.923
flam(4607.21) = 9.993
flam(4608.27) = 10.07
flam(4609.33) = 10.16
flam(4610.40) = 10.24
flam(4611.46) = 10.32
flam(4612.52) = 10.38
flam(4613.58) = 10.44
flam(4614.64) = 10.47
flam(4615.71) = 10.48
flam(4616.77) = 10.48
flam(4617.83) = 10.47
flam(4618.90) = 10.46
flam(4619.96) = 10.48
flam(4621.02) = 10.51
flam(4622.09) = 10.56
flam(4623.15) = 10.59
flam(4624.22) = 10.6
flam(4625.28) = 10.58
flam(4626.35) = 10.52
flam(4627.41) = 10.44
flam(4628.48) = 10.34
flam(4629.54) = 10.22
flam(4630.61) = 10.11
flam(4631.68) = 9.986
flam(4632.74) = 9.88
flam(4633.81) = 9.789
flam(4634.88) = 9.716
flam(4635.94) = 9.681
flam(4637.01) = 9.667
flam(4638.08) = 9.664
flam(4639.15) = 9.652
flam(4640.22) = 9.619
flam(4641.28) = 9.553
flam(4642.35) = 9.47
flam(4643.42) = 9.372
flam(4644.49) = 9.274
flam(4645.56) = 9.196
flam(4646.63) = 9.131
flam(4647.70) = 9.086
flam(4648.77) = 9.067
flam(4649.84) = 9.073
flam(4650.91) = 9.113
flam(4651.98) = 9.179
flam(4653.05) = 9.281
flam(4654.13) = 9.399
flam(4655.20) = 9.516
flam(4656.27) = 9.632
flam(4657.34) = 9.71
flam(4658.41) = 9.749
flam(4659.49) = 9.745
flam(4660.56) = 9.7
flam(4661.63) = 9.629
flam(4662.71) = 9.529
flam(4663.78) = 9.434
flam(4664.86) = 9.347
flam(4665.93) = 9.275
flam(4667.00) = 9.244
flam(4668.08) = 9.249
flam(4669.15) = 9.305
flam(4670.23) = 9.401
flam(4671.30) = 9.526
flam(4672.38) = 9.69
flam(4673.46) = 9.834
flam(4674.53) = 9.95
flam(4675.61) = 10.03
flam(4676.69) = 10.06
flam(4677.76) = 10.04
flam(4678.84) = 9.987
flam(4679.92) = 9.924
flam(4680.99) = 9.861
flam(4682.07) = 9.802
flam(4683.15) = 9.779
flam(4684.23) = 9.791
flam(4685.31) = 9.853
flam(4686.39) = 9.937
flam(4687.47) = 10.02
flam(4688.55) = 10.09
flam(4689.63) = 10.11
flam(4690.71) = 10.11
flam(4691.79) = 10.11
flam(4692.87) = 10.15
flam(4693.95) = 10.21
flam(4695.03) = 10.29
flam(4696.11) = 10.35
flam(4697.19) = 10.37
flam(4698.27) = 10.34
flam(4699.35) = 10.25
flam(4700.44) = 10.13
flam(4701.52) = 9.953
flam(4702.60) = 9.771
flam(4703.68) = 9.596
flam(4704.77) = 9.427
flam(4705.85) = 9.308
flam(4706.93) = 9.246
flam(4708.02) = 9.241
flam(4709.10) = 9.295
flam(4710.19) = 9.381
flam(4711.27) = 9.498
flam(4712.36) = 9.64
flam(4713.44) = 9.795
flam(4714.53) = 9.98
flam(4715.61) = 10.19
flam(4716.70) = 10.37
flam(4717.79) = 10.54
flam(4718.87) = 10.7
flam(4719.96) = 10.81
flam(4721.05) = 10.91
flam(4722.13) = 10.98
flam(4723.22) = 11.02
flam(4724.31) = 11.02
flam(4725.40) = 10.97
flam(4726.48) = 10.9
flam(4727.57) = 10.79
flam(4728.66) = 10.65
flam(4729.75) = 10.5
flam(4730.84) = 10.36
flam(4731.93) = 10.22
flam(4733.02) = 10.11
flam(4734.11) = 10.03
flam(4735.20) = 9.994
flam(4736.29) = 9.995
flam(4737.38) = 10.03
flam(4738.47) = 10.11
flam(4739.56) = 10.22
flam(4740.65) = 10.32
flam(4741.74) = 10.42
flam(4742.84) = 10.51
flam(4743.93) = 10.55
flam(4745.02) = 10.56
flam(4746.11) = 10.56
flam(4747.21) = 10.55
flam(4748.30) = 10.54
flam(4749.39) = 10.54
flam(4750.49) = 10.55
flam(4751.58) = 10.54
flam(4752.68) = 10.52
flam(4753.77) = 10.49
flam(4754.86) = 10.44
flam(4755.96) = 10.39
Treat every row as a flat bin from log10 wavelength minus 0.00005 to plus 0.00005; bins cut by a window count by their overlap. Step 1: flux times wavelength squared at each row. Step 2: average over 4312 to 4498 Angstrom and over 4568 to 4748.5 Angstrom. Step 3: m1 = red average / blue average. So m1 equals 1.3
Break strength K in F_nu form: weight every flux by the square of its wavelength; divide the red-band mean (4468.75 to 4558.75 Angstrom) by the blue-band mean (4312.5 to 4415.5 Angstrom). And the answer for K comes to 1.29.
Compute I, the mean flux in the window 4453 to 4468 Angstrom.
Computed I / 8.21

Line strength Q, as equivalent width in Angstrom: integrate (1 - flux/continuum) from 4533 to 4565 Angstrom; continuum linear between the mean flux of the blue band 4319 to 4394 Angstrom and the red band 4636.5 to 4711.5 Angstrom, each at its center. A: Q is -2.2 Angstrom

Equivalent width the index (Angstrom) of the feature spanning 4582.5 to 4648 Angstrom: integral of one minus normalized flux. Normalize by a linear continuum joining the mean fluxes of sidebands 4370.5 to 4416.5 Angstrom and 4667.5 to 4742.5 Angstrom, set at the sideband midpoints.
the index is -3.0 Angstrom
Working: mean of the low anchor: 7.88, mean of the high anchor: 10.1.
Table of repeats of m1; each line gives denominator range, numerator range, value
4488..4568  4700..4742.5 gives 1.14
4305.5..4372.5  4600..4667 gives 1.45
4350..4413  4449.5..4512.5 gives 1.20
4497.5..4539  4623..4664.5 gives 1.05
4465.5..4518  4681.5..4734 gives 1.16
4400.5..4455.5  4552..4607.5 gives 1.22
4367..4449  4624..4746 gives 1.35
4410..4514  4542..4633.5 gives 1.16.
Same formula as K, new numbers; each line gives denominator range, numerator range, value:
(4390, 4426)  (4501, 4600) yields 1.26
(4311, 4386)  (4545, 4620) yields 1.39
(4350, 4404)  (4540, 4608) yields 1.33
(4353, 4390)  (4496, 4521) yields 1.33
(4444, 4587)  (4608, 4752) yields 1.14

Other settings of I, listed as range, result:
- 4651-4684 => 9.62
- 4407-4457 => 8.7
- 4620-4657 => 9.76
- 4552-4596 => 9.87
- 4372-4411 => 7.79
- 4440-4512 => 9.21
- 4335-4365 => 8.09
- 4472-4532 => 9.63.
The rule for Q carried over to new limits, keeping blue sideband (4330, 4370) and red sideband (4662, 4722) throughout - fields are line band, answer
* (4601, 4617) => -1.1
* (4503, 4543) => -2.9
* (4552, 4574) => -1.9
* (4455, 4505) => -2.1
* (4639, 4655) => 0.6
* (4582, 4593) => -0.3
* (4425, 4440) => -0.5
